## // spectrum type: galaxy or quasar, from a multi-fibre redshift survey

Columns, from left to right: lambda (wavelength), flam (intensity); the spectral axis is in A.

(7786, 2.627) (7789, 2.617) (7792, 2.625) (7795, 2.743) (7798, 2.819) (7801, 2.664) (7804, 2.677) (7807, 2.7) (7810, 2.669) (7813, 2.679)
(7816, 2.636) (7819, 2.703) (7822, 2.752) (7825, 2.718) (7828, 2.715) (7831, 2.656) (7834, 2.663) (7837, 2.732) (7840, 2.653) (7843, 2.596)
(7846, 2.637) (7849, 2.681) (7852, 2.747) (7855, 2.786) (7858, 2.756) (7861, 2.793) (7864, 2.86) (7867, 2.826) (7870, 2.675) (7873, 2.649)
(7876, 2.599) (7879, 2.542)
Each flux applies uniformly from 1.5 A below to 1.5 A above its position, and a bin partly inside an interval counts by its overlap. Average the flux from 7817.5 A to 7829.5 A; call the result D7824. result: 2.72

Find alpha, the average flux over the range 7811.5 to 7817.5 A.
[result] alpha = 2.66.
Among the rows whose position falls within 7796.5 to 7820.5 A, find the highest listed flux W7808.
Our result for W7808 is 2.819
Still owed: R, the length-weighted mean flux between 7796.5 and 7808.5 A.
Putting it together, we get 2.71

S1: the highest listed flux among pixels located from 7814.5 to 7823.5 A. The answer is 2.752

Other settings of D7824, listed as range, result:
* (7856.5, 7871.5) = 2.78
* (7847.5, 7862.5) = 2.75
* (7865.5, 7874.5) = 2.72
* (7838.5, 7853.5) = 2.66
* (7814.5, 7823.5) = 2.7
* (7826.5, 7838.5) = 2.69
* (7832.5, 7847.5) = 2.66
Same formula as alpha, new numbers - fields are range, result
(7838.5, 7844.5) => 2.62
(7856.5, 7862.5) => 2.77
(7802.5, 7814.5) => 2.68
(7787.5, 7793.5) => 2.62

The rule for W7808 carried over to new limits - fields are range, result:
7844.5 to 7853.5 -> 2.747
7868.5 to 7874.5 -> 2.675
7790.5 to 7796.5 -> 2.743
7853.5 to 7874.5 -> 2.86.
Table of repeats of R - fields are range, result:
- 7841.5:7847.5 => 2.62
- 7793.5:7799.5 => 2.78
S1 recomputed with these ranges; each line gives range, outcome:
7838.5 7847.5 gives 2.653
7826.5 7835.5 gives 2.715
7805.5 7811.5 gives 2.7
